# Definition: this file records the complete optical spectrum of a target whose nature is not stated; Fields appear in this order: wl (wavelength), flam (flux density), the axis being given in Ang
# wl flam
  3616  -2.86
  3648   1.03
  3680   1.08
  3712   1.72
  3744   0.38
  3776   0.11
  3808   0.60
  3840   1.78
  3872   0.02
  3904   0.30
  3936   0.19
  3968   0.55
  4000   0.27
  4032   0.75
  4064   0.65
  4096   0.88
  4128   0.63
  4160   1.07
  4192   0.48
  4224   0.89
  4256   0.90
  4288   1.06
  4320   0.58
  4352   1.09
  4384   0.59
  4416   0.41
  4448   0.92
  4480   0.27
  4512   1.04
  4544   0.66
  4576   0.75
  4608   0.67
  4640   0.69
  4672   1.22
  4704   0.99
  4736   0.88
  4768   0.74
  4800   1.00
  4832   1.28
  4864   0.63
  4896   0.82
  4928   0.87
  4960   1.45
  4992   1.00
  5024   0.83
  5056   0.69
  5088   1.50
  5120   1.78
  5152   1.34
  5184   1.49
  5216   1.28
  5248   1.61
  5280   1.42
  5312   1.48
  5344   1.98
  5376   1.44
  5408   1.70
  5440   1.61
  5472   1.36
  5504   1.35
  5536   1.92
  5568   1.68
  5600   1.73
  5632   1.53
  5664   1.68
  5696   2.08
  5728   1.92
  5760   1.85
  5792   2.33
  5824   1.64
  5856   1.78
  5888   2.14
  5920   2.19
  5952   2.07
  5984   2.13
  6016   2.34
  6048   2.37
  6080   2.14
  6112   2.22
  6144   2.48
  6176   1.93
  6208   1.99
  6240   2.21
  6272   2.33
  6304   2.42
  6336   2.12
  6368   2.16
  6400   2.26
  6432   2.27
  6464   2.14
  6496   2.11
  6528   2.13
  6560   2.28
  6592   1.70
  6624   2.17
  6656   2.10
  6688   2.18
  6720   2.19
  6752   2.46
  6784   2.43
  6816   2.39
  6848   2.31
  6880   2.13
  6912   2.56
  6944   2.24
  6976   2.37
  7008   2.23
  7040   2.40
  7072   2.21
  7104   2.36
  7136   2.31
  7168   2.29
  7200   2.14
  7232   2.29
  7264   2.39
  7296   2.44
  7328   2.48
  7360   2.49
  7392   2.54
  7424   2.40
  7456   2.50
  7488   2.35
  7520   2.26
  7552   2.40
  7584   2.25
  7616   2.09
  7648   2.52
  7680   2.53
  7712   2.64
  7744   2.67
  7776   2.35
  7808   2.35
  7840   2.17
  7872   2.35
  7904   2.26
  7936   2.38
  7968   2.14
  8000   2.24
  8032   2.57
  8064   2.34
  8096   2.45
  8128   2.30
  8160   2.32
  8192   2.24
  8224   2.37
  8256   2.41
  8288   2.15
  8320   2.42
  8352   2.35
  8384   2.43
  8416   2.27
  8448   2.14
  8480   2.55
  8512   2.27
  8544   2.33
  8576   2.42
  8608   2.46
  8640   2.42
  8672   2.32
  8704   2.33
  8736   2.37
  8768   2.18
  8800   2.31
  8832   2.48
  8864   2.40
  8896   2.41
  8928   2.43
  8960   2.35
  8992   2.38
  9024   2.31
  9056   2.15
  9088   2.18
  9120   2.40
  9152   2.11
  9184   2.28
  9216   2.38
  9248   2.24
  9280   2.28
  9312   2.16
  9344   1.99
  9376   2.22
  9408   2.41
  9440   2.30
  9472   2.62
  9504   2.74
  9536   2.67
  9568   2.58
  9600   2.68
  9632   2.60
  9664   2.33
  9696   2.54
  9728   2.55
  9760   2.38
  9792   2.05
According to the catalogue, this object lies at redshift 0.27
